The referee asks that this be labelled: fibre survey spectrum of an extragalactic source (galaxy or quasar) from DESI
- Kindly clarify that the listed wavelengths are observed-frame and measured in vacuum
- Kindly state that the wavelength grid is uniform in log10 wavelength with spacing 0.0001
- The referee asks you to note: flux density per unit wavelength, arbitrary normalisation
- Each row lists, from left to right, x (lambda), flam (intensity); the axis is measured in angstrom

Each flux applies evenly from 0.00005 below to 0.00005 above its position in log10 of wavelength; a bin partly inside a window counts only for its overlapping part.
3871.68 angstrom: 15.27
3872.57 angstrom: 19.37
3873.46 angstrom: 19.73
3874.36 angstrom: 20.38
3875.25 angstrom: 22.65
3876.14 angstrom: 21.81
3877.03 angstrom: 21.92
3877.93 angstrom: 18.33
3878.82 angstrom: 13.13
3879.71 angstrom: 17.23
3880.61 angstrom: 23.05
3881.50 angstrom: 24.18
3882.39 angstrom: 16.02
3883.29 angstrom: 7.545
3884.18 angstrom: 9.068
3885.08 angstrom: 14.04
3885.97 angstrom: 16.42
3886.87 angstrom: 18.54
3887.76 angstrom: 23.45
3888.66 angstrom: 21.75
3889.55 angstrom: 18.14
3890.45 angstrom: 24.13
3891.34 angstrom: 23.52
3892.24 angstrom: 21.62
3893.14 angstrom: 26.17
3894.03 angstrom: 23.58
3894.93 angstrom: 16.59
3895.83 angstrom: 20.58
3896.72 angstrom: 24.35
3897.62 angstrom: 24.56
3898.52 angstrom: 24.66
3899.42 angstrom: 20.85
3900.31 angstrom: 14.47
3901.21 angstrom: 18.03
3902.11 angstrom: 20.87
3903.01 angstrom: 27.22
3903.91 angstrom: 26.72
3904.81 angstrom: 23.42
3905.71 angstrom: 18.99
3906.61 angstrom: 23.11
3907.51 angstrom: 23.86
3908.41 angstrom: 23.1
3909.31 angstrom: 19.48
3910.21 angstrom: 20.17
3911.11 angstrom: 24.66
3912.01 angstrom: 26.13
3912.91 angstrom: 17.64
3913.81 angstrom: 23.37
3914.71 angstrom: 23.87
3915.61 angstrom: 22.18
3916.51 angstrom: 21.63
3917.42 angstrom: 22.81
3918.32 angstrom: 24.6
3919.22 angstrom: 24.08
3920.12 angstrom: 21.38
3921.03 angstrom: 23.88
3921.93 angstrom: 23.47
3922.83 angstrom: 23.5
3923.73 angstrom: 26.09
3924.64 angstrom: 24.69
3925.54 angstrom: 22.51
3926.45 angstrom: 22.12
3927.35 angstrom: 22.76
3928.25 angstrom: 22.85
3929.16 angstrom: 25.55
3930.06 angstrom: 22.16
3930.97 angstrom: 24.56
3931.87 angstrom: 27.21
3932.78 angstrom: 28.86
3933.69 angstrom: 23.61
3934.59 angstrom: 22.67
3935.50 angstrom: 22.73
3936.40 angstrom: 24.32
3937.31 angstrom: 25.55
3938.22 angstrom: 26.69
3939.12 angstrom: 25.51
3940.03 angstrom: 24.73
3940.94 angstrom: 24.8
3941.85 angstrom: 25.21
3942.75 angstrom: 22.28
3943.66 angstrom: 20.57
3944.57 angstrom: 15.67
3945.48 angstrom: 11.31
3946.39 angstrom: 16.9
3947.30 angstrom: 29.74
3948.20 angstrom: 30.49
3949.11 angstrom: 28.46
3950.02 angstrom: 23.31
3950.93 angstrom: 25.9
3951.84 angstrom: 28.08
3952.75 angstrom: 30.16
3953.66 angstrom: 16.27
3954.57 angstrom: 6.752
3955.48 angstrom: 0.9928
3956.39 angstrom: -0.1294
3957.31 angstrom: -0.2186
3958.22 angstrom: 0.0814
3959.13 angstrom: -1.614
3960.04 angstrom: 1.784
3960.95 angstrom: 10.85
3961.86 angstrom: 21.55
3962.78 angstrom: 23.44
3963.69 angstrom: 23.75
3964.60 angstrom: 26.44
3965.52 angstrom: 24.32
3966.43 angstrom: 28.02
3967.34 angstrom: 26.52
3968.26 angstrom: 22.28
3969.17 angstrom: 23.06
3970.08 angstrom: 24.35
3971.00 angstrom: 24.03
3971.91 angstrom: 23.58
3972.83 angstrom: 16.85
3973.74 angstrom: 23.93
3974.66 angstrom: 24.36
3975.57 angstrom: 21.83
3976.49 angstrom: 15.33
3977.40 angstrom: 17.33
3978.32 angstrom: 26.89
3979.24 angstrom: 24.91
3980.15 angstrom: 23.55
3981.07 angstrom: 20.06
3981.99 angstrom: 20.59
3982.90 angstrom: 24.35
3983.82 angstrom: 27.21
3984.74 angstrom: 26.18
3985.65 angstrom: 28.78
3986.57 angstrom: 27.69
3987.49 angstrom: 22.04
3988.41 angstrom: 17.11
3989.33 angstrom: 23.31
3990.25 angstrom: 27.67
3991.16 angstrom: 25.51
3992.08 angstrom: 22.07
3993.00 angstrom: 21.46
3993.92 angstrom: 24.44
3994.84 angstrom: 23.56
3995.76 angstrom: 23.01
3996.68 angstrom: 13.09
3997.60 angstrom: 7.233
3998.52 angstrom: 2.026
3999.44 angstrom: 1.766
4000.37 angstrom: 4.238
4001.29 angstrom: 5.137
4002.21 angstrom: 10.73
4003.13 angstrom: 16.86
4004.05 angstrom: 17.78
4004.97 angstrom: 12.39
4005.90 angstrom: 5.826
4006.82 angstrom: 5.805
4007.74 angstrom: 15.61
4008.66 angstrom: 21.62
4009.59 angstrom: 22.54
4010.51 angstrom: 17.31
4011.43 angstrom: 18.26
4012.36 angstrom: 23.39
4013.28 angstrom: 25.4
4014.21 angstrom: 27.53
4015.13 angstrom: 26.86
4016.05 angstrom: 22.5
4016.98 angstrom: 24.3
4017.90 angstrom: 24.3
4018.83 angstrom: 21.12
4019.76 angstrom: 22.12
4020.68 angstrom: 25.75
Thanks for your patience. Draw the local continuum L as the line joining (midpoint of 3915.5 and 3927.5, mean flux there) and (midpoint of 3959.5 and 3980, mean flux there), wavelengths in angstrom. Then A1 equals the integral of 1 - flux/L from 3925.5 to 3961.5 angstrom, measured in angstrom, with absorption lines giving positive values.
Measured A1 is 4.95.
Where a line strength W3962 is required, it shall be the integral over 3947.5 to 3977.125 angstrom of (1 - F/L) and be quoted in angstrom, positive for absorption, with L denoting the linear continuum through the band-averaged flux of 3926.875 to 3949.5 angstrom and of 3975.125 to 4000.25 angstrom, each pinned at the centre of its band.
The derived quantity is 4.6 angstrom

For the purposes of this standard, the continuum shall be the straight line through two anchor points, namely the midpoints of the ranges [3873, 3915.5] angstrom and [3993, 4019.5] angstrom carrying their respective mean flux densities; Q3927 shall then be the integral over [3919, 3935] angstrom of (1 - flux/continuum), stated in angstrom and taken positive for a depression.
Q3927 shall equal -3.65 angstrom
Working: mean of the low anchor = 20.7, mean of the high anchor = 16.7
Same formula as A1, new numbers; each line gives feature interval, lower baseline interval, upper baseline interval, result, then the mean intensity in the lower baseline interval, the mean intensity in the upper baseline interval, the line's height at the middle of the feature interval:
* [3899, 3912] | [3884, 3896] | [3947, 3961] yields -2.3 angstrom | 20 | 14.4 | 18.7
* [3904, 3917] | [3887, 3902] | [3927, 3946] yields -0.1 angstrom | 21.6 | 23.3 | 22.2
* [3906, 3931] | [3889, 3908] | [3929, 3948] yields -0.3 angstrom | 22.2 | 23.4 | 22.8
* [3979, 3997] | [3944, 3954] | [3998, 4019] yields -4.6 angstrom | 23.4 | 16.1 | 18.6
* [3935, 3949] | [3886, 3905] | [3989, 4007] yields -3.4 angstrom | 21.9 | 14.8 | 18.7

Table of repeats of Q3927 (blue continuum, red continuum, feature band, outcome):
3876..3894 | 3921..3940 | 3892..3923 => -1.12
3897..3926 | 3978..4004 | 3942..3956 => 0.42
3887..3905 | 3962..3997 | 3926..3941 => -1.23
